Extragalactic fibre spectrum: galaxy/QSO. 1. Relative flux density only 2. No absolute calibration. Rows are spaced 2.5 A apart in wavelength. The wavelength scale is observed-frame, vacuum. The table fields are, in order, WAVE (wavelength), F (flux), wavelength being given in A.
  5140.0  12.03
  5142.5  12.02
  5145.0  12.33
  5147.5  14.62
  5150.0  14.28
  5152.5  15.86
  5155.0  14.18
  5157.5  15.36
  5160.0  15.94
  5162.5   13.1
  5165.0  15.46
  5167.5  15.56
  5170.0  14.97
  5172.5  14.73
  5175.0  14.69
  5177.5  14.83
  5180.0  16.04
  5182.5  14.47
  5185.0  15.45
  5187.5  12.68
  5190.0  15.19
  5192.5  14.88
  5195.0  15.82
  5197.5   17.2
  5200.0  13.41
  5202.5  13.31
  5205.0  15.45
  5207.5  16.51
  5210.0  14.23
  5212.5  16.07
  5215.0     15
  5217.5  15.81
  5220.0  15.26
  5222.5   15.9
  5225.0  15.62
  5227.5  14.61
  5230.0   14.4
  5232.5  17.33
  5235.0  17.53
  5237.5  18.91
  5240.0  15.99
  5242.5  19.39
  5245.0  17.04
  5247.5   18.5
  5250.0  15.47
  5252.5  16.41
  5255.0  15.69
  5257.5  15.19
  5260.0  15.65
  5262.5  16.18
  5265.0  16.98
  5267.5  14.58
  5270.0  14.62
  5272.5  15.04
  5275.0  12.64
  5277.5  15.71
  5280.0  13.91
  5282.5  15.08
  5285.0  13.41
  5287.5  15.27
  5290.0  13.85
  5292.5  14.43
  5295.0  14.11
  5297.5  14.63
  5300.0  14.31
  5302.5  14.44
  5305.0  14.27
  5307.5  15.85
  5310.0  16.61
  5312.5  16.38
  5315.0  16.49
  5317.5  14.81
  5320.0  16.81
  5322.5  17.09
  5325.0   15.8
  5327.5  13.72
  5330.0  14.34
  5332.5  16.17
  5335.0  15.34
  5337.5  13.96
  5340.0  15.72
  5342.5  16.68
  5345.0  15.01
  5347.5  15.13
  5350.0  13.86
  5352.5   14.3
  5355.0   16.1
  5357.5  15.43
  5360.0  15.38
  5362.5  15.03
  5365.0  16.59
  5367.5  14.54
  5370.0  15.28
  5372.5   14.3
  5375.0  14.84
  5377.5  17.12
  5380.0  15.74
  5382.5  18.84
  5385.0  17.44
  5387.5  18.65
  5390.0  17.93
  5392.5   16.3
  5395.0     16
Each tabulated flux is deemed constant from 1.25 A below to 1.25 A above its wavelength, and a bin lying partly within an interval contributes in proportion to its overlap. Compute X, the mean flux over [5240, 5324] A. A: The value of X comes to 15.5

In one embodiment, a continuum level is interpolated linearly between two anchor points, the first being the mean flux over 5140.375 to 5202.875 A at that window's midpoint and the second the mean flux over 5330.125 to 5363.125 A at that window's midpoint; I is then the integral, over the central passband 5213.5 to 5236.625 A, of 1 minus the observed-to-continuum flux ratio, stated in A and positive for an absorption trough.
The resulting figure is -1.50 A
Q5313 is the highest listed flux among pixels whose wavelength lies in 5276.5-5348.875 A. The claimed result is 17.09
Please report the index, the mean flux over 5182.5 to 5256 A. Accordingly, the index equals 15.8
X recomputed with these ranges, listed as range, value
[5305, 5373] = 15.4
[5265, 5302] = 14.5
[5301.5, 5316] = 15.7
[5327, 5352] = 15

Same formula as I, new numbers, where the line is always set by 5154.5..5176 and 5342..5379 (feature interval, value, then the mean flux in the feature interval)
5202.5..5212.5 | -0.2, 15.2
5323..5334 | 0.0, 15.2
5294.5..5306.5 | 0.6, 14.4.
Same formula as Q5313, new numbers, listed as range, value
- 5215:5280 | 19.39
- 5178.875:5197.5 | 17.2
